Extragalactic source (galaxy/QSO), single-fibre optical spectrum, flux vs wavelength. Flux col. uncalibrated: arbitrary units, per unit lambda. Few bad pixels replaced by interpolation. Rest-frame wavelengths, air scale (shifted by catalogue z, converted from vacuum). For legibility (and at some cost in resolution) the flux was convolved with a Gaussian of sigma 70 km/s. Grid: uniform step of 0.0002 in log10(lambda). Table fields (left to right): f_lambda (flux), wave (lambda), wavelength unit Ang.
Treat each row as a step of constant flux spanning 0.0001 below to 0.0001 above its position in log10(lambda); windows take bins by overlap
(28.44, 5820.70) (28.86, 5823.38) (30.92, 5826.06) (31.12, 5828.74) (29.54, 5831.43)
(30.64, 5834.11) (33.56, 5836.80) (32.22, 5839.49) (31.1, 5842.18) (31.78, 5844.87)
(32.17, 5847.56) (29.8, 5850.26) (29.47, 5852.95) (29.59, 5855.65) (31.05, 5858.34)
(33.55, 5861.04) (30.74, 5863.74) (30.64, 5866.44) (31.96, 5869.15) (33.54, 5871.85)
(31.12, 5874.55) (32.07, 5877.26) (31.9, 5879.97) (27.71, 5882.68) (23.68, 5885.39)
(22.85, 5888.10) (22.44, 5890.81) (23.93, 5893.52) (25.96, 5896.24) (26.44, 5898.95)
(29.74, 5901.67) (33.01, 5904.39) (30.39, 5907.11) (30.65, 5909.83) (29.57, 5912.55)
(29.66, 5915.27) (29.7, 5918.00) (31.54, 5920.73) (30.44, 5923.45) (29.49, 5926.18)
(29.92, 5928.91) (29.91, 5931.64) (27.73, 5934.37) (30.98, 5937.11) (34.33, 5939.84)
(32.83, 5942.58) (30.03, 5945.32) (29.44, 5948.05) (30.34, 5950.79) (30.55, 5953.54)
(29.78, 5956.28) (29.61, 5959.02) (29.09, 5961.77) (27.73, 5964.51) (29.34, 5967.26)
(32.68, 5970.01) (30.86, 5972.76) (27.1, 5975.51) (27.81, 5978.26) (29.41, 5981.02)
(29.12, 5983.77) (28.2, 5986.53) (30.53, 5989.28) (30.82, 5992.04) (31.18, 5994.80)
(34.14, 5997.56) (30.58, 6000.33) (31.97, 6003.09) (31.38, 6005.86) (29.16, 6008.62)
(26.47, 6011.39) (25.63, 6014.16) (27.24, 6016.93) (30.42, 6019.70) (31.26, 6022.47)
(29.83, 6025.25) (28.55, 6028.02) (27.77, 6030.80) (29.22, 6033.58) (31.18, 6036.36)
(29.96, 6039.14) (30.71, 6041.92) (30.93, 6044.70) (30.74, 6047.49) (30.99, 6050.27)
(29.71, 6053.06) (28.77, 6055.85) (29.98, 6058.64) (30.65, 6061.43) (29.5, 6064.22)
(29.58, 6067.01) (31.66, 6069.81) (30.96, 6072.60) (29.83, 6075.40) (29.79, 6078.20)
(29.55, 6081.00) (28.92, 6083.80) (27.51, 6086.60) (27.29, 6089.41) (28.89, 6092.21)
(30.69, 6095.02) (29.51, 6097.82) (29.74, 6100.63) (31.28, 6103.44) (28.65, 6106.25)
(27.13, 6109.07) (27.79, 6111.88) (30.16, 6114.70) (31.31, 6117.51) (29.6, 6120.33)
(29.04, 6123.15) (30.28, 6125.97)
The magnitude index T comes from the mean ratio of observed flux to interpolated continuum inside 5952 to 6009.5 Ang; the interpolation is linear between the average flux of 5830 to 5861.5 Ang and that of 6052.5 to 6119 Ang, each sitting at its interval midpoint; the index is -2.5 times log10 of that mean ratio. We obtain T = 0.01 mag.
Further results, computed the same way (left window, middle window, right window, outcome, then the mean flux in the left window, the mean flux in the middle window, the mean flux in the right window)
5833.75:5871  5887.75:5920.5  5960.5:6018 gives 0.093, 31.3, 28.1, 29.6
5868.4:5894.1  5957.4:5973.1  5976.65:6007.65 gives 0.002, 28.2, 29.8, 30.4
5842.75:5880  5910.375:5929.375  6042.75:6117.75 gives 0.029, 31.4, 30.1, 29.7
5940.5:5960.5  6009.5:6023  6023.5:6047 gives 0.072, 30.5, 28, 29.8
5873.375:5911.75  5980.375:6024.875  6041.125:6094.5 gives -0.027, 28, 29.9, 29.8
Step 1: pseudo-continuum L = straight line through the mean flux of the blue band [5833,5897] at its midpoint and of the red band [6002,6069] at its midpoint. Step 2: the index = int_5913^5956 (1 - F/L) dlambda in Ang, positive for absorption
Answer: -1.0 Ang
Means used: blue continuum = 29.7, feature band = 30.4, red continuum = 29.7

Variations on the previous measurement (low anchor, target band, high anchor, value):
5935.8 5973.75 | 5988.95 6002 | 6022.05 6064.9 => -0.5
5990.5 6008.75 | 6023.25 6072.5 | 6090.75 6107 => 1.0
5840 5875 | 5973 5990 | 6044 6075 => 1.1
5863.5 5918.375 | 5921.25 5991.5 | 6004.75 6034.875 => -2.6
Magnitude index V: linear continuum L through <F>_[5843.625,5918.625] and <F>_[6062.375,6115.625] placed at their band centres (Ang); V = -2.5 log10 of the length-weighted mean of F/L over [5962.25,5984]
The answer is 0.01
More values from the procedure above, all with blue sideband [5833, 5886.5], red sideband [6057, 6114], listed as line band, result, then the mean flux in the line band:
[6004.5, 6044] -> 0.02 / 29.2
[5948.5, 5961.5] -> 0.01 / 29.9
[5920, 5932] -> 0.01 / 30.2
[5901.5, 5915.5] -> 0.00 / 30.6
